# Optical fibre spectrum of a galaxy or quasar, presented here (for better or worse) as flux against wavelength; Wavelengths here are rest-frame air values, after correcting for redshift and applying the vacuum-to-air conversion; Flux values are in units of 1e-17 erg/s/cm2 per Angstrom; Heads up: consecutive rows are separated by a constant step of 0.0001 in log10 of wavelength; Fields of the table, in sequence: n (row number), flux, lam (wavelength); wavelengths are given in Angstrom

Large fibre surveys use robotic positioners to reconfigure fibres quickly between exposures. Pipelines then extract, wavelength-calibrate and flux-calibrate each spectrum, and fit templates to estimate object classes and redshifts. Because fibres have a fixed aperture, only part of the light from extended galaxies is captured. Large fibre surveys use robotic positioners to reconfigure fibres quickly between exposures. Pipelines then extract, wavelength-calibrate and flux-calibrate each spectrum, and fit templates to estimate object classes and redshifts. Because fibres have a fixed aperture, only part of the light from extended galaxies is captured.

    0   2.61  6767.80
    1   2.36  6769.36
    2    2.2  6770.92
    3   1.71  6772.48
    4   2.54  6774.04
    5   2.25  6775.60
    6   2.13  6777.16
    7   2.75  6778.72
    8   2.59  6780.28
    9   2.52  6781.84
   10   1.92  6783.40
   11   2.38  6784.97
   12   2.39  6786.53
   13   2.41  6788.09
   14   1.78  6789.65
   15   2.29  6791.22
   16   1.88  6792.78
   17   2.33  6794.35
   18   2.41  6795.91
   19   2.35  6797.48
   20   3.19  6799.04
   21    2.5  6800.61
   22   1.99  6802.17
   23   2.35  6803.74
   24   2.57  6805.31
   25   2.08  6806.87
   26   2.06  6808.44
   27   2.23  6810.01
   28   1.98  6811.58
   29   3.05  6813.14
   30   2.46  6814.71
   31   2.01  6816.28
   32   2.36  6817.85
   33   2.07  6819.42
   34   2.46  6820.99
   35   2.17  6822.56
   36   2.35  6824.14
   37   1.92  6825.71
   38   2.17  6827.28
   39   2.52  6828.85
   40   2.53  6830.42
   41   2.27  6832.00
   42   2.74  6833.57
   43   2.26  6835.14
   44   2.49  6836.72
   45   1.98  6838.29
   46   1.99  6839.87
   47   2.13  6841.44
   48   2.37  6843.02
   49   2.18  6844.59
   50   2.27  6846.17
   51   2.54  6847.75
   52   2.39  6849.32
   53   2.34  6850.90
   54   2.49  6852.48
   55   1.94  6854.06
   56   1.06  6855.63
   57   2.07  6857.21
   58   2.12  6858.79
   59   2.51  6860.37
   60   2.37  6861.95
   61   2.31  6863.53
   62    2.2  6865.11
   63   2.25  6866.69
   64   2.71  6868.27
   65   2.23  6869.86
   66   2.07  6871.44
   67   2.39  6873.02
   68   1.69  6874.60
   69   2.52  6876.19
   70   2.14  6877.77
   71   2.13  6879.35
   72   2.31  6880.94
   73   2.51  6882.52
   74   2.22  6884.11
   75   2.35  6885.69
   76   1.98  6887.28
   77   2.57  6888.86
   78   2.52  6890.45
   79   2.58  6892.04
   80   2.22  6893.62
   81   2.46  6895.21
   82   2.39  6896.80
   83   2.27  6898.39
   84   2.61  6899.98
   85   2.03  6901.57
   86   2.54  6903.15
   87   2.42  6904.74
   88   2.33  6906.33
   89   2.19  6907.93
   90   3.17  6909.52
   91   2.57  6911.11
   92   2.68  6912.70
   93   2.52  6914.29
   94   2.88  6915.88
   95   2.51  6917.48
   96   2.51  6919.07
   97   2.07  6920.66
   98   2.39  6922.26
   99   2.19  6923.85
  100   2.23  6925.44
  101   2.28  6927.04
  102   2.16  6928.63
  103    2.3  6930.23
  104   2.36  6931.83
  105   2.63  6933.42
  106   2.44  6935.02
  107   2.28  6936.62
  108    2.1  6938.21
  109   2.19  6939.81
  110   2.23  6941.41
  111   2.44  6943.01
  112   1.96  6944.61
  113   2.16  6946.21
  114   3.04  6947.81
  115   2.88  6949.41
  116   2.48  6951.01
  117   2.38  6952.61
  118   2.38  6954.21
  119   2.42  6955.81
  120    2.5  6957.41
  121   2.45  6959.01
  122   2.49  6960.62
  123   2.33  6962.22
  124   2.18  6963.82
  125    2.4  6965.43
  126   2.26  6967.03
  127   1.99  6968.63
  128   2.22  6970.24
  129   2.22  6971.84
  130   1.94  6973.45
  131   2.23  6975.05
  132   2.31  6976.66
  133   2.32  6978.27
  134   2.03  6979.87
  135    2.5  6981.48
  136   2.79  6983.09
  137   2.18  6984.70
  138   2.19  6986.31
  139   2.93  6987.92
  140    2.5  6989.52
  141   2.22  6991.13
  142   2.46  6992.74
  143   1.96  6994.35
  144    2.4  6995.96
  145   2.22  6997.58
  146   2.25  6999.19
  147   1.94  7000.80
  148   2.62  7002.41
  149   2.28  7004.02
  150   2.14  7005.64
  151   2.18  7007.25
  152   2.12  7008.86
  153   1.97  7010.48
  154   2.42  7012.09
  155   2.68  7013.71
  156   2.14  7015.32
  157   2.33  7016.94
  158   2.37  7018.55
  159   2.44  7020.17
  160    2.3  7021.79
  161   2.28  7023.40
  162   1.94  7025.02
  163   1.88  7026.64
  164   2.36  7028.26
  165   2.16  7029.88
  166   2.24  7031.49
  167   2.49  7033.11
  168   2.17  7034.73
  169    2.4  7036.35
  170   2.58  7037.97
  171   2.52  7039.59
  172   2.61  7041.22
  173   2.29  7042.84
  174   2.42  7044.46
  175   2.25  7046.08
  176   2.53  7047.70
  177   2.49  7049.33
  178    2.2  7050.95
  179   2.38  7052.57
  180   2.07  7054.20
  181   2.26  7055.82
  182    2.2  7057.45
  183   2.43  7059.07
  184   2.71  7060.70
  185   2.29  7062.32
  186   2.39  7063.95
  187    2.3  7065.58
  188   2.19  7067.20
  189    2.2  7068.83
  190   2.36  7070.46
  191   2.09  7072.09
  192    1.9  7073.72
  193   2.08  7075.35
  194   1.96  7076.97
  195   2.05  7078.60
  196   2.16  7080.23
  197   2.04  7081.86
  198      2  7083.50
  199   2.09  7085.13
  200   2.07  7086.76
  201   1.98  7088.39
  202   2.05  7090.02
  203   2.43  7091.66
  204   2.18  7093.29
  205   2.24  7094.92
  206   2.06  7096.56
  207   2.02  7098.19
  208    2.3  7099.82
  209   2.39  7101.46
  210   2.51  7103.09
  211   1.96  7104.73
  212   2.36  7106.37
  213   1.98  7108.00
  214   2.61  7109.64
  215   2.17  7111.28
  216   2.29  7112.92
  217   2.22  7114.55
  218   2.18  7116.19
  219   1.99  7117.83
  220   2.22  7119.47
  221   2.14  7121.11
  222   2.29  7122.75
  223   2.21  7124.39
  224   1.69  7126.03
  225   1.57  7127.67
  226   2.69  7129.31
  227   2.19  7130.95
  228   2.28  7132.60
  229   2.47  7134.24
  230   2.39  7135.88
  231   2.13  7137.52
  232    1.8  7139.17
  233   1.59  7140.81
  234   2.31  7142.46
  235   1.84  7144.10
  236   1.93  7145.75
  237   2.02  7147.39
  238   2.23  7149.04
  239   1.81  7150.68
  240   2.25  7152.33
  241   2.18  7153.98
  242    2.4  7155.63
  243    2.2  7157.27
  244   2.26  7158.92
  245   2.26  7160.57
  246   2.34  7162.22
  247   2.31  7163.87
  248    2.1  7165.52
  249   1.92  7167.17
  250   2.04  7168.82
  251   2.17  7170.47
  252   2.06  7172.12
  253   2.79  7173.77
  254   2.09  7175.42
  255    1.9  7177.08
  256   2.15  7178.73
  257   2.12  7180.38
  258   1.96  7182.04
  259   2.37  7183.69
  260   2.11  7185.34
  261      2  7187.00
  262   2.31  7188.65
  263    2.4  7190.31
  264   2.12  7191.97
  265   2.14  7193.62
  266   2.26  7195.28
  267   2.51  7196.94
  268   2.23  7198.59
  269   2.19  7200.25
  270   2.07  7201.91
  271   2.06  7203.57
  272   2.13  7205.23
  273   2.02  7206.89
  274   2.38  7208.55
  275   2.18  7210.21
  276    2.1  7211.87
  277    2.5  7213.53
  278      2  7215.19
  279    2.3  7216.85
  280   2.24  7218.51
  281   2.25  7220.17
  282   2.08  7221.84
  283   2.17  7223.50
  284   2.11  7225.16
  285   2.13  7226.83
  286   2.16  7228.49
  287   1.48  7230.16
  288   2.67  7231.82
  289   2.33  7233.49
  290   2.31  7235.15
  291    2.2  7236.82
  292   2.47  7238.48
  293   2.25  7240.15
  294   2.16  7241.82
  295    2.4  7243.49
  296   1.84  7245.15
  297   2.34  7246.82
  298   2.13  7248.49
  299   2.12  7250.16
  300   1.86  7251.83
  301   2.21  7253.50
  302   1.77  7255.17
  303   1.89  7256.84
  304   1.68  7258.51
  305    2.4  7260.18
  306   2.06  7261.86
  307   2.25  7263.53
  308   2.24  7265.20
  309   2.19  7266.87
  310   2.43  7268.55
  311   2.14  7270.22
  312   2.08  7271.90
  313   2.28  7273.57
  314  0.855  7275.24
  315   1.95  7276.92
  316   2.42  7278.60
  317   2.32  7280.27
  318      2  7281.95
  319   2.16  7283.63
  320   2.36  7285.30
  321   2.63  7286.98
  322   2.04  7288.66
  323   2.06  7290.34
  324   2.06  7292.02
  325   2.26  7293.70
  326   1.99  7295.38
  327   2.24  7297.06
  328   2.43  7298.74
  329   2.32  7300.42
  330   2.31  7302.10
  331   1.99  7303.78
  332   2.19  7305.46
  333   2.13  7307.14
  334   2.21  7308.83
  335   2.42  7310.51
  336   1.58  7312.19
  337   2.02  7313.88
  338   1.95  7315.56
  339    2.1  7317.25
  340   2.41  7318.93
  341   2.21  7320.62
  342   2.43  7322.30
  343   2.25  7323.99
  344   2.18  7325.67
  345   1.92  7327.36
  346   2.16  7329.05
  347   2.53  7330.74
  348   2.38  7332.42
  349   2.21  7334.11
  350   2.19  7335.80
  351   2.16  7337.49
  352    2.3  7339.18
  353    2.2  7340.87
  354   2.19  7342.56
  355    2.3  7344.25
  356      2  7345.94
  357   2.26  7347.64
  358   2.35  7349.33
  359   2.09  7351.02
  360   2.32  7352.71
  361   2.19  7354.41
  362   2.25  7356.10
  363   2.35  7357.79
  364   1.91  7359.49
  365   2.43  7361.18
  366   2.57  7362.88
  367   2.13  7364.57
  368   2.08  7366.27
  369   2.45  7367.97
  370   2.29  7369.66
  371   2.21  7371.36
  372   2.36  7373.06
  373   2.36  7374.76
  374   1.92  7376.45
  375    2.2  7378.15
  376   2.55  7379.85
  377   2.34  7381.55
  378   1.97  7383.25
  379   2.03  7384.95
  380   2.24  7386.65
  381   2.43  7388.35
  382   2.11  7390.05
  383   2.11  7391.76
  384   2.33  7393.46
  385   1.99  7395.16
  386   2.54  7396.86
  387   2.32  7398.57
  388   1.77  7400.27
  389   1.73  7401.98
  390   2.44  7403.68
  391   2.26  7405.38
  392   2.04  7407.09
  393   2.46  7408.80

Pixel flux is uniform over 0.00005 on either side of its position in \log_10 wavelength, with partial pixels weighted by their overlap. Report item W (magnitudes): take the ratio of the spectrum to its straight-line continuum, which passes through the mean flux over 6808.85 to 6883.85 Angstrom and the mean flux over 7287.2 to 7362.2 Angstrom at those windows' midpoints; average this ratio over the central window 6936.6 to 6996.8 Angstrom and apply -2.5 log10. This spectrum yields -0.05 mag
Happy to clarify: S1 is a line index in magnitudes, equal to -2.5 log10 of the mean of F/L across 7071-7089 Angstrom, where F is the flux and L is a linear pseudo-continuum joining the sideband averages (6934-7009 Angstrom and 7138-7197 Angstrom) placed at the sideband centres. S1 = 0.091 mag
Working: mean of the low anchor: 2.32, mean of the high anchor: 2.14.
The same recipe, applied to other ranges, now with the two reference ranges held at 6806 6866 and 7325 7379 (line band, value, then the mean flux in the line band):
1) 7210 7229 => 0.025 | 2.19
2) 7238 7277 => 0.077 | 2.08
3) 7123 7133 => 0.066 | 2.11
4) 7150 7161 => 0.021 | 2.2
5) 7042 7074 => -0.030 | 2.3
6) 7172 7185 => 0.026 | 2.18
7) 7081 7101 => 0.057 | 2.13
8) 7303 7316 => 0.085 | 2.07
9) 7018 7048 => -0.039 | 2.32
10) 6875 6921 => -0.080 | 2.42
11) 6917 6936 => -0.042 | 2.34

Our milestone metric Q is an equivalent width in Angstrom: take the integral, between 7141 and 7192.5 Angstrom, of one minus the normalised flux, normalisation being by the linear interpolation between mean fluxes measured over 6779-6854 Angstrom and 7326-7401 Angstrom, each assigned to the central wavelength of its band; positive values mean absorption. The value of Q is 2.4 Angstrom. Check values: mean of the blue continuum 2.31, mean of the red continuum 2.23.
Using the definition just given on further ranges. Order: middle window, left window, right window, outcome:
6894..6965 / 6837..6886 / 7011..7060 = -4.60 Angstrom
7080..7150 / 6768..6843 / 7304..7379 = 3.25 Angstrom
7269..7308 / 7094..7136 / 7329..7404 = 1.36 Angstrom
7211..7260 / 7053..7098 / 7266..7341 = 0.57 Angstrom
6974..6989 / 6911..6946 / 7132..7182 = -0.51 Angstrom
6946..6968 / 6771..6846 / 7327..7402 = -1.74 Angstrom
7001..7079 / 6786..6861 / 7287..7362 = -1.55 Angstrom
